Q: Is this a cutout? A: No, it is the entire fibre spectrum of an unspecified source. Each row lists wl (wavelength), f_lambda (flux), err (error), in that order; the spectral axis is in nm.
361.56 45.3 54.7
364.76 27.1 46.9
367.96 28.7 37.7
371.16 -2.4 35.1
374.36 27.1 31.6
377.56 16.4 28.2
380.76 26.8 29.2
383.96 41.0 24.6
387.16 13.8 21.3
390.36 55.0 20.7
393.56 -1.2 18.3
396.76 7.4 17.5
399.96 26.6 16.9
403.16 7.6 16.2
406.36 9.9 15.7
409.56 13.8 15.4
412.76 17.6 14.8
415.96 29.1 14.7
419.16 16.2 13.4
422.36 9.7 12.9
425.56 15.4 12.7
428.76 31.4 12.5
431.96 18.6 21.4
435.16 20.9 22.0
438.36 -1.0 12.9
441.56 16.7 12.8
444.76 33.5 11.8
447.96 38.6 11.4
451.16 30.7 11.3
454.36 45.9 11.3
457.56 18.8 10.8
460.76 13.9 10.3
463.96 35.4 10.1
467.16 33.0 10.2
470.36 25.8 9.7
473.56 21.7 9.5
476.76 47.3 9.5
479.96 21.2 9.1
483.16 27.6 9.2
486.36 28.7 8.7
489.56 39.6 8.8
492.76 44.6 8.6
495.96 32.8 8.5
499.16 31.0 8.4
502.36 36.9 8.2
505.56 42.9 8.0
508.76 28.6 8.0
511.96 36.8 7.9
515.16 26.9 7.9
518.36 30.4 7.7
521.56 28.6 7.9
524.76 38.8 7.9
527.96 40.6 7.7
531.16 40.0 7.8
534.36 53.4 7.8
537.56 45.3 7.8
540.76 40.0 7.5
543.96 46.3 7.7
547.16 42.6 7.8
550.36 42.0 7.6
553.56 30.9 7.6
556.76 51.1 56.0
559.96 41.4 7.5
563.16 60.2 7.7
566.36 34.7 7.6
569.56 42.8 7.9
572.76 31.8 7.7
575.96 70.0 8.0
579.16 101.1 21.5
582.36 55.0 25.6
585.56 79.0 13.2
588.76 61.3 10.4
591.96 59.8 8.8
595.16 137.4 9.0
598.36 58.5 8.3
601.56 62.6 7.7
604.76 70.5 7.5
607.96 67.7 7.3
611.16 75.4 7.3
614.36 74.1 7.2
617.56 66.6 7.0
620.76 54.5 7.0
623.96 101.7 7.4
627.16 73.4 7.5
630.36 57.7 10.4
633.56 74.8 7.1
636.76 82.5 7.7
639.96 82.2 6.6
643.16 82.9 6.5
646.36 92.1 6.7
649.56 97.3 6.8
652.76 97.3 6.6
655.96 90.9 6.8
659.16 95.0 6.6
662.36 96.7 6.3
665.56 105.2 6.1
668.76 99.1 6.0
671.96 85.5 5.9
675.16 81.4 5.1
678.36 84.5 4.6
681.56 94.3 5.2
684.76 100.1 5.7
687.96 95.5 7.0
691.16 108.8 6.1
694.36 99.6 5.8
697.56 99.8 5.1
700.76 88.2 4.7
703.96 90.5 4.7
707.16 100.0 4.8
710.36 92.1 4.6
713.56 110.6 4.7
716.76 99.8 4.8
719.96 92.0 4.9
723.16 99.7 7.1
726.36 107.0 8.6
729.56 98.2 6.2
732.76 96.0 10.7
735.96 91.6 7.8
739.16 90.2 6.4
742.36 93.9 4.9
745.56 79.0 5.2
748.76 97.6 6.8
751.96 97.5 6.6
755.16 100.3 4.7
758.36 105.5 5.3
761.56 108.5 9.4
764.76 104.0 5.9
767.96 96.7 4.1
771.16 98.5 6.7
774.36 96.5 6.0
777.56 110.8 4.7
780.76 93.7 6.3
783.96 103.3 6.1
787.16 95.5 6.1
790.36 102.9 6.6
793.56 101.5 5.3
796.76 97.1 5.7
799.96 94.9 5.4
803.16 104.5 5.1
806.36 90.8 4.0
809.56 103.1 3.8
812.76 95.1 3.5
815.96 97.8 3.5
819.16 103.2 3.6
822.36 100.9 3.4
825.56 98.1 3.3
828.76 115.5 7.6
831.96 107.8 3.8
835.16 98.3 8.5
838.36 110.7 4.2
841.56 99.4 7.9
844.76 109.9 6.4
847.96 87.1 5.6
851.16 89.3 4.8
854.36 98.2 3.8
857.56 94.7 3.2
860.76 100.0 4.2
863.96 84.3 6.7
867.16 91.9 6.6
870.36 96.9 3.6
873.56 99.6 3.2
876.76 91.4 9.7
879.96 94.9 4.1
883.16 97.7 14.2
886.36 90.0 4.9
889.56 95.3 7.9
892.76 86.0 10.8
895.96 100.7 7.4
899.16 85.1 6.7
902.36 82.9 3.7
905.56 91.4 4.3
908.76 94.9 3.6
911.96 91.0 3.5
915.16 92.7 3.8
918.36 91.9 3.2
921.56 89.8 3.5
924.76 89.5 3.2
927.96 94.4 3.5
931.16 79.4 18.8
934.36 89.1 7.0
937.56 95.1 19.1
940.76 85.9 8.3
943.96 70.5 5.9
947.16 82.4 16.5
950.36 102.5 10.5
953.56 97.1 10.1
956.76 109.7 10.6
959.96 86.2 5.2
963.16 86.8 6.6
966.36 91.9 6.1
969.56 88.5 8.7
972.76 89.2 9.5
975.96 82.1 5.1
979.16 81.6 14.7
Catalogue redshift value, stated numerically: 0.44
